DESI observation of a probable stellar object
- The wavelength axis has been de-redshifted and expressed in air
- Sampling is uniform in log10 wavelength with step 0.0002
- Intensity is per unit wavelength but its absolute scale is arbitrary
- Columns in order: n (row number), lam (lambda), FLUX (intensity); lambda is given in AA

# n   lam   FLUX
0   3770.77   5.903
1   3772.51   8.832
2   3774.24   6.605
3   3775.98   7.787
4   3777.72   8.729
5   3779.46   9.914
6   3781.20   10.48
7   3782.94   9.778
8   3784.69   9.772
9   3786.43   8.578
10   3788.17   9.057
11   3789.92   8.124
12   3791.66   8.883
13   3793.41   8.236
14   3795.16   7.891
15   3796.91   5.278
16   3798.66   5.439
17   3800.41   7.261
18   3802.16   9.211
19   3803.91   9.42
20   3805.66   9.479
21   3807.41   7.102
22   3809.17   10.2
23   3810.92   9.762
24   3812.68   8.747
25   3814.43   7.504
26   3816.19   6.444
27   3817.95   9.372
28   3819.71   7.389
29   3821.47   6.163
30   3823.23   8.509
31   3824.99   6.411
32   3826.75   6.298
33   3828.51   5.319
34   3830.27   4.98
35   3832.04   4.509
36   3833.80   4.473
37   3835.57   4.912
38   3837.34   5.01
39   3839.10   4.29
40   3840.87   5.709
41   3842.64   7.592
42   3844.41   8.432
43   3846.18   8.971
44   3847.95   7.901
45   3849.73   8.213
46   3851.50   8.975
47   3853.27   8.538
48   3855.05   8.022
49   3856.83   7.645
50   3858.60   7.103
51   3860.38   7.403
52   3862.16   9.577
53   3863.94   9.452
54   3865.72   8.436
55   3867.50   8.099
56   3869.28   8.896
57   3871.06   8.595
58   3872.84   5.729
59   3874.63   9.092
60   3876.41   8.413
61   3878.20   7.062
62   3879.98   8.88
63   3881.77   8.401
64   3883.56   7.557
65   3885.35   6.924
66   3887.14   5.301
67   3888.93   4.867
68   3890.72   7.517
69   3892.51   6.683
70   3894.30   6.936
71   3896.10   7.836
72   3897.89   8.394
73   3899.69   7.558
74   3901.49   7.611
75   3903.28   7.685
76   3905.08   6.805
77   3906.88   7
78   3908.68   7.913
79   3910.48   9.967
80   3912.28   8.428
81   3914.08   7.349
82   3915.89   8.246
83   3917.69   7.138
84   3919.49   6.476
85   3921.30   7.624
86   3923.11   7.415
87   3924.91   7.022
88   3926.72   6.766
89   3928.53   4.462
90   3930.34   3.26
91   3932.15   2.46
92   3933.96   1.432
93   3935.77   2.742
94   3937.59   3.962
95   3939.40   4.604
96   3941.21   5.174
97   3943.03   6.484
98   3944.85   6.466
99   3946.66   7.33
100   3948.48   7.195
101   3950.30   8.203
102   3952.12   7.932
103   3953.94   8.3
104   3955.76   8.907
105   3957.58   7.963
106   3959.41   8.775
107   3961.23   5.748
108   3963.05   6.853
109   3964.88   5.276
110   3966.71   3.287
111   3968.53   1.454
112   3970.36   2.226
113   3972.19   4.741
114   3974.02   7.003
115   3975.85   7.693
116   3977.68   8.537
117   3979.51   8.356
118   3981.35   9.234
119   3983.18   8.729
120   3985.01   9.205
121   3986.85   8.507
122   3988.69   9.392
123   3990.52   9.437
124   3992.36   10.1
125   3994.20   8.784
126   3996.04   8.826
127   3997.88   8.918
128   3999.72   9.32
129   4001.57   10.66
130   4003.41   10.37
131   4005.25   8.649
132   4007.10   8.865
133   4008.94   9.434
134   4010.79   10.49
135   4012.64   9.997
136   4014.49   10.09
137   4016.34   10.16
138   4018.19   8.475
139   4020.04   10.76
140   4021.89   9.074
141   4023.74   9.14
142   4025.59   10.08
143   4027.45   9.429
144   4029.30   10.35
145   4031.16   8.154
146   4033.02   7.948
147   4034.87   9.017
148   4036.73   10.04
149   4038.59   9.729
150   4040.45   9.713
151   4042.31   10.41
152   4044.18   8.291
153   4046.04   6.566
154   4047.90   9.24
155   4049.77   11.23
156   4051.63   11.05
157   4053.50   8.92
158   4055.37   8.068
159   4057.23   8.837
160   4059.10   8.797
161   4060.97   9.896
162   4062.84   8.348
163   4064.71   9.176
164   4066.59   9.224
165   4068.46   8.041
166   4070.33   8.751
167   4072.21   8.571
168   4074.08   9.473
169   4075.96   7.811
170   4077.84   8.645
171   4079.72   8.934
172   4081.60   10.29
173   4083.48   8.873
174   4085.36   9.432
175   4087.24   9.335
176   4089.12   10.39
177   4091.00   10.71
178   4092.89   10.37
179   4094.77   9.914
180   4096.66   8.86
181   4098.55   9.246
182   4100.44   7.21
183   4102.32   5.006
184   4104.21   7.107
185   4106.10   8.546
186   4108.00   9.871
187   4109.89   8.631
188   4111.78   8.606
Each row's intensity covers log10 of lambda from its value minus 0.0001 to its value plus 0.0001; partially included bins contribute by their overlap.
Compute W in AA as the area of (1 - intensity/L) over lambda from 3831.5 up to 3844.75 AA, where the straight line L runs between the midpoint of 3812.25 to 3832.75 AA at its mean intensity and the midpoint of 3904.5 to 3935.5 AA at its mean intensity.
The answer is 2.33 AA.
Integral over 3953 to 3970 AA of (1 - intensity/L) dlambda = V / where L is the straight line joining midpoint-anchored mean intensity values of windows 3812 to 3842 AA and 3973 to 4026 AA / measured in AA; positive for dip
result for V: 4.8 AA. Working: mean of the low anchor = 6.23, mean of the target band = 6.15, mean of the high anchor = 9.24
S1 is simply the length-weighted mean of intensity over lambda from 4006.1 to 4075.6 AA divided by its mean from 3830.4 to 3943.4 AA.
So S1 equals 1.3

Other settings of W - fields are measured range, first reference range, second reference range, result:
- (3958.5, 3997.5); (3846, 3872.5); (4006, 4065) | 7.62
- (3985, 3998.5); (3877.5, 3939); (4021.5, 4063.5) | -1.47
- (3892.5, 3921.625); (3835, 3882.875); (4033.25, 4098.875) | 1.65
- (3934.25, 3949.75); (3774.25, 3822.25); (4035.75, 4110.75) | 5.89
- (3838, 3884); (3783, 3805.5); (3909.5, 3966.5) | -3.71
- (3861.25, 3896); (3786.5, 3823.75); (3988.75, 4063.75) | 3.27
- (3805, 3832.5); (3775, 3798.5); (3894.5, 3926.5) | 3.00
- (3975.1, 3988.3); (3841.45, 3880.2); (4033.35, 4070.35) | 0.23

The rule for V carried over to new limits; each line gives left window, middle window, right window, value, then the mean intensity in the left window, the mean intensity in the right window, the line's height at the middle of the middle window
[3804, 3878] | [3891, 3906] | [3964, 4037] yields 0.83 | 7.52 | 8.5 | 7.87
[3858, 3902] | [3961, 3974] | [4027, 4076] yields 6.29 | 7.69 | 9.1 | 8.41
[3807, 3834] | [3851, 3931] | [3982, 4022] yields 4.74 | 7.14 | 9.47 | 8.04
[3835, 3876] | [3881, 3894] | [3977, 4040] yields 2.12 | 7.71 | 9.37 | 8.06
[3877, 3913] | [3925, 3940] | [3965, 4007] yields 7.38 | 7.47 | 7.86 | 7.63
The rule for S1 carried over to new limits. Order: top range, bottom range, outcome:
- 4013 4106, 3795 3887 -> 1.22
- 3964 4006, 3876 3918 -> 1.03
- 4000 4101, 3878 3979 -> 1.43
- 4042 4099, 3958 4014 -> 1.15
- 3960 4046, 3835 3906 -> 1.13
